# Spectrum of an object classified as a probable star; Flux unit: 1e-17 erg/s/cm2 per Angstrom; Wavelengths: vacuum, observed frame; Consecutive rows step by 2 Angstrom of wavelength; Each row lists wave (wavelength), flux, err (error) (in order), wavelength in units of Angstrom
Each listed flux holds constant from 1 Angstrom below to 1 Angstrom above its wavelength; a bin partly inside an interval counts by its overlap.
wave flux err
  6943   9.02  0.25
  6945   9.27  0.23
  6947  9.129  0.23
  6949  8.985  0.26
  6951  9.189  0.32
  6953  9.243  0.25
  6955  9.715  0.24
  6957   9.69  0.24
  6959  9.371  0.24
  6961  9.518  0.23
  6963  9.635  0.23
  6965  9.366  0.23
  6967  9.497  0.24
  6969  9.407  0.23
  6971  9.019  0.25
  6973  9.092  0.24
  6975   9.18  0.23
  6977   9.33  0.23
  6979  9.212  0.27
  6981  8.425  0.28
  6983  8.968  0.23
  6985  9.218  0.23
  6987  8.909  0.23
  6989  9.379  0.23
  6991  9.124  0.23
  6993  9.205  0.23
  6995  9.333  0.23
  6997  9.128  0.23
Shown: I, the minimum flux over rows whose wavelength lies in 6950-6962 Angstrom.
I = 9.189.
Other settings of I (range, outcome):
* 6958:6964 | 9.371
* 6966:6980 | 9.019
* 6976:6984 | 8.425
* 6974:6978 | 9.18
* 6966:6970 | 9.407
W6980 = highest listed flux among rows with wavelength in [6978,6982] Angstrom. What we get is 9.212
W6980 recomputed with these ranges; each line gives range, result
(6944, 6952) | 9.27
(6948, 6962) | 9.715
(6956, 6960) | 9.69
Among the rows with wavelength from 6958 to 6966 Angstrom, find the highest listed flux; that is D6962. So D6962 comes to 9.635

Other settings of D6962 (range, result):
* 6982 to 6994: 9.379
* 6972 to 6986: 9.33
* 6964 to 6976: 9.497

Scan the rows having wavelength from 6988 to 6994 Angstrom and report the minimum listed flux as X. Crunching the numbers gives 9.124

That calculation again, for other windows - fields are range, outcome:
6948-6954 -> 8.985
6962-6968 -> 9.366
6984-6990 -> 8.909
